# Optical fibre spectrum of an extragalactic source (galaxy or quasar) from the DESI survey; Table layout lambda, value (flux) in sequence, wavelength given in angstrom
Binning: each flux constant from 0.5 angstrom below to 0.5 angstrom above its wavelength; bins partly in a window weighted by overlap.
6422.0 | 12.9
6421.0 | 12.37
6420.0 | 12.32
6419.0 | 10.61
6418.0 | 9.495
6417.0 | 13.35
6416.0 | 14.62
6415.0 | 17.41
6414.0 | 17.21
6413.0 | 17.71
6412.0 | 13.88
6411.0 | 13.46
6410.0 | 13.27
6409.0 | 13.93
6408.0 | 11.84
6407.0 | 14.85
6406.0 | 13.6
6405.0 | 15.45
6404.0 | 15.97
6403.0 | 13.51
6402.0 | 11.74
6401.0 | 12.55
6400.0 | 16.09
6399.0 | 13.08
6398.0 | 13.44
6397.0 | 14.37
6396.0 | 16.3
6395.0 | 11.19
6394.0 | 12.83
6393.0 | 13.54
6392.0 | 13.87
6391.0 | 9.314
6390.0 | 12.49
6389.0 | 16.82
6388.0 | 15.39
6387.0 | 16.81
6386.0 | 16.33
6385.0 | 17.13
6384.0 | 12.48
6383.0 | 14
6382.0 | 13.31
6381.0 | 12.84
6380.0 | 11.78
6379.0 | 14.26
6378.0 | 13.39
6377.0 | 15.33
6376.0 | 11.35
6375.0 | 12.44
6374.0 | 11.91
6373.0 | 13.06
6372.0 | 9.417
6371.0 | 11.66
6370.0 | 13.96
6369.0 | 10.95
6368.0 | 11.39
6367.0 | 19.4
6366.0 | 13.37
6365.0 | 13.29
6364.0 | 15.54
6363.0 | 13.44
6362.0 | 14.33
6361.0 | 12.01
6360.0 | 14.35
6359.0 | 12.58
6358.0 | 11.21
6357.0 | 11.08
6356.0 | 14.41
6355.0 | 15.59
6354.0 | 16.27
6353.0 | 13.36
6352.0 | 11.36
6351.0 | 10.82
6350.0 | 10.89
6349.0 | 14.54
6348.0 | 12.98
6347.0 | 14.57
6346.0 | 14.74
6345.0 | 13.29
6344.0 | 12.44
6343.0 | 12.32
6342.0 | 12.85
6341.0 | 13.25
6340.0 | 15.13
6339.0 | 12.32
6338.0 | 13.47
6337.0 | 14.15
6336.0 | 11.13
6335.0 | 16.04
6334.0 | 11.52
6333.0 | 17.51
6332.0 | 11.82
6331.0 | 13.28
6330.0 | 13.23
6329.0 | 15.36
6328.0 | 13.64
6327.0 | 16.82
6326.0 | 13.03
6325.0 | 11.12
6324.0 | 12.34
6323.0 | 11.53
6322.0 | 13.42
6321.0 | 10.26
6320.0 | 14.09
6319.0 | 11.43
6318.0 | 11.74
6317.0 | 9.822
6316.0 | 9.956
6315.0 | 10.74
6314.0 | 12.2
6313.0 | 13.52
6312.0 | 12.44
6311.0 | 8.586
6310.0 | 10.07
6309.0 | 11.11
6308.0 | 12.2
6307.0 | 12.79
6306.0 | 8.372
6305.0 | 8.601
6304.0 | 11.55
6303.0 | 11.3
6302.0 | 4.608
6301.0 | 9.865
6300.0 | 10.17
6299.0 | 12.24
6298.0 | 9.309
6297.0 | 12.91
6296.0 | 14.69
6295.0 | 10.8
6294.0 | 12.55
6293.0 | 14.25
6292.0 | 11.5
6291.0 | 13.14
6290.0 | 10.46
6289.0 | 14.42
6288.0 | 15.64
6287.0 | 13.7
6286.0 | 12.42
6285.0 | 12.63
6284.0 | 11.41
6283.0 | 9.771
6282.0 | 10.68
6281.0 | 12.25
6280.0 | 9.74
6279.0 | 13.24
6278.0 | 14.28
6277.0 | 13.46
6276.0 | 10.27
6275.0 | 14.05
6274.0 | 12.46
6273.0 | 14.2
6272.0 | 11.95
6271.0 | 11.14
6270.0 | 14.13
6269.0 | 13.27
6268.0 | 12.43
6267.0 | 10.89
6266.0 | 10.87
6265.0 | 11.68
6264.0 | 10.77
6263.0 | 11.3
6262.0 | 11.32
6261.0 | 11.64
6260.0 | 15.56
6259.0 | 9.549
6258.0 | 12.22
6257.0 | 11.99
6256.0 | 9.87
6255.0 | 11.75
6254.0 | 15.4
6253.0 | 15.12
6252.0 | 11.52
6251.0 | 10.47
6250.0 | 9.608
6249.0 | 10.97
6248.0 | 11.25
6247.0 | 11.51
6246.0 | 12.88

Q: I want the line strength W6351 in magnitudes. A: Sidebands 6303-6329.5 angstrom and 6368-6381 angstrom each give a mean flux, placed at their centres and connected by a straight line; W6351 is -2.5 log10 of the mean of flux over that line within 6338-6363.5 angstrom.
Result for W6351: -0.089 mag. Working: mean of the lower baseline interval 11.8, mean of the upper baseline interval 12.4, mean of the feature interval 13.2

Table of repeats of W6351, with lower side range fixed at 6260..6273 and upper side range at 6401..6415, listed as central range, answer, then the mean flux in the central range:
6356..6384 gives 0.06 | 13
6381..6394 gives -0.01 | 14.2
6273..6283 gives 0.00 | 12.2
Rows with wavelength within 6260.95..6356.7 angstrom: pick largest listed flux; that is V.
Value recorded 17.51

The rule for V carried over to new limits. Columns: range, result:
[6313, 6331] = 16.82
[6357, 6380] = 19.4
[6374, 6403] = 17.13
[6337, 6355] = 16.27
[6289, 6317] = 14.69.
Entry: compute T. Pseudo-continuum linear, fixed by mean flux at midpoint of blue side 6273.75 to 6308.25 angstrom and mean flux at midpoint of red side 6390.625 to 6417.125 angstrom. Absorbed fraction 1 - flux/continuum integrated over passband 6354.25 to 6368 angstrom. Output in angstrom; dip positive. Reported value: -0.7 angstrom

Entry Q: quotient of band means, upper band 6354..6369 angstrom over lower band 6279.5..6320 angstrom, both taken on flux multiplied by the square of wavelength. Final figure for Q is 1.2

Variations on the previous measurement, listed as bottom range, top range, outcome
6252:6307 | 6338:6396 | 1.15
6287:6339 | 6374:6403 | 1.16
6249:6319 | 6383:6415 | 1.26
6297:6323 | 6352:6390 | 1.28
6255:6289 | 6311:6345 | 1.07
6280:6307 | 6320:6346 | 1.17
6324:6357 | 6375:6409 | 1.04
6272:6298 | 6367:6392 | 1.10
